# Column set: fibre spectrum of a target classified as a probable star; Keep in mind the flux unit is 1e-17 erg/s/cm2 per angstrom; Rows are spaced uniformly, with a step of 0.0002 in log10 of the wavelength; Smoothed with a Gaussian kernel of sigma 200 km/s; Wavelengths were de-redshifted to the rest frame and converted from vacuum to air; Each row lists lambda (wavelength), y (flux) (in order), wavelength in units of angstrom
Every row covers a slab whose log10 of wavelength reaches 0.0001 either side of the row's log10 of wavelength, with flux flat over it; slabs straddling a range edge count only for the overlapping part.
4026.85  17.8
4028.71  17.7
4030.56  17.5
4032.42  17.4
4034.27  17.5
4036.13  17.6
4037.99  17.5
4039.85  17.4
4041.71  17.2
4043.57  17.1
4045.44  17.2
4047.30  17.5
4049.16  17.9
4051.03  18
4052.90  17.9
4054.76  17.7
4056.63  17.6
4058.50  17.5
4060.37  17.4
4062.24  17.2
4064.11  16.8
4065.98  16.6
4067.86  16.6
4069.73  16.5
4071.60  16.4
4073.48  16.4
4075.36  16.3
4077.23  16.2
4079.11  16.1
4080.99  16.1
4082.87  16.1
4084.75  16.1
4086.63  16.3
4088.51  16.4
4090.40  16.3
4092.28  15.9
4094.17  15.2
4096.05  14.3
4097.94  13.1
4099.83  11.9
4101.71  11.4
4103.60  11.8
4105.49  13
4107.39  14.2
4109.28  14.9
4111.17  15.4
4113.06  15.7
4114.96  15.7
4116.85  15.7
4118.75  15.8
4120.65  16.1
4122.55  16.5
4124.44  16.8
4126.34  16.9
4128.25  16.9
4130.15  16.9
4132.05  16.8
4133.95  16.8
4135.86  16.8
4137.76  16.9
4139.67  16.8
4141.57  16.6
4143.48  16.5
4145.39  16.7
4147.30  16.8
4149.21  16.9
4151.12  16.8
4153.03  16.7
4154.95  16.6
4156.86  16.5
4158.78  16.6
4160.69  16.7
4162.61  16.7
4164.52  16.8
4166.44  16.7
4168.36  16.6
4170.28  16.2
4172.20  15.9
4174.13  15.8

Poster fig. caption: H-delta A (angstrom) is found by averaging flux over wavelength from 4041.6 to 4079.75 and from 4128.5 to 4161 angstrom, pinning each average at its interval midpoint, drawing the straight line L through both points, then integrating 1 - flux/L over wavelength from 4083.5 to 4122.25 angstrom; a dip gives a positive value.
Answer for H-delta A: 4.80 angstrom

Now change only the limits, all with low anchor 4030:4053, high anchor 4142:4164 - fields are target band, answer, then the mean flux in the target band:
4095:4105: 2.6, 12.6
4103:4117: 2.0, 14.6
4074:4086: 0.7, 16.2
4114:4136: 0.6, 16.5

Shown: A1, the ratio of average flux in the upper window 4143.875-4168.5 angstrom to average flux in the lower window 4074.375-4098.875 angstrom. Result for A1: 1.1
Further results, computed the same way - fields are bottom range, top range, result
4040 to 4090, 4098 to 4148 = 0.92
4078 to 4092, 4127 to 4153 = 1.04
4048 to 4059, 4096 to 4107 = 0.70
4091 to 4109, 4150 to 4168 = 1.23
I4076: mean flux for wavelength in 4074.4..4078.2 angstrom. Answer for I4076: 16.3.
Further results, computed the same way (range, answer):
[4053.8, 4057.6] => 17.7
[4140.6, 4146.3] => 16.6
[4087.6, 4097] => 15.6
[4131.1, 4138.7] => 16.8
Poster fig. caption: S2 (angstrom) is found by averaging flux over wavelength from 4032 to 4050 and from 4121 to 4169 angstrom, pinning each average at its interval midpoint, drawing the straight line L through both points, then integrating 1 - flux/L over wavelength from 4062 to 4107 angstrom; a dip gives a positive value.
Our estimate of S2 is 4.8 angstrom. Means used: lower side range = 17.4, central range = 15.3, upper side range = 16.7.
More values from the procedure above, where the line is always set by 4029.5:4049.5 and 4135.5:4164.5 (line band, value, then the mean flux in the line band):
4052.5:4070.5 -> 0.13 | 17.2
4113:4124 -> 0.61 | 16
